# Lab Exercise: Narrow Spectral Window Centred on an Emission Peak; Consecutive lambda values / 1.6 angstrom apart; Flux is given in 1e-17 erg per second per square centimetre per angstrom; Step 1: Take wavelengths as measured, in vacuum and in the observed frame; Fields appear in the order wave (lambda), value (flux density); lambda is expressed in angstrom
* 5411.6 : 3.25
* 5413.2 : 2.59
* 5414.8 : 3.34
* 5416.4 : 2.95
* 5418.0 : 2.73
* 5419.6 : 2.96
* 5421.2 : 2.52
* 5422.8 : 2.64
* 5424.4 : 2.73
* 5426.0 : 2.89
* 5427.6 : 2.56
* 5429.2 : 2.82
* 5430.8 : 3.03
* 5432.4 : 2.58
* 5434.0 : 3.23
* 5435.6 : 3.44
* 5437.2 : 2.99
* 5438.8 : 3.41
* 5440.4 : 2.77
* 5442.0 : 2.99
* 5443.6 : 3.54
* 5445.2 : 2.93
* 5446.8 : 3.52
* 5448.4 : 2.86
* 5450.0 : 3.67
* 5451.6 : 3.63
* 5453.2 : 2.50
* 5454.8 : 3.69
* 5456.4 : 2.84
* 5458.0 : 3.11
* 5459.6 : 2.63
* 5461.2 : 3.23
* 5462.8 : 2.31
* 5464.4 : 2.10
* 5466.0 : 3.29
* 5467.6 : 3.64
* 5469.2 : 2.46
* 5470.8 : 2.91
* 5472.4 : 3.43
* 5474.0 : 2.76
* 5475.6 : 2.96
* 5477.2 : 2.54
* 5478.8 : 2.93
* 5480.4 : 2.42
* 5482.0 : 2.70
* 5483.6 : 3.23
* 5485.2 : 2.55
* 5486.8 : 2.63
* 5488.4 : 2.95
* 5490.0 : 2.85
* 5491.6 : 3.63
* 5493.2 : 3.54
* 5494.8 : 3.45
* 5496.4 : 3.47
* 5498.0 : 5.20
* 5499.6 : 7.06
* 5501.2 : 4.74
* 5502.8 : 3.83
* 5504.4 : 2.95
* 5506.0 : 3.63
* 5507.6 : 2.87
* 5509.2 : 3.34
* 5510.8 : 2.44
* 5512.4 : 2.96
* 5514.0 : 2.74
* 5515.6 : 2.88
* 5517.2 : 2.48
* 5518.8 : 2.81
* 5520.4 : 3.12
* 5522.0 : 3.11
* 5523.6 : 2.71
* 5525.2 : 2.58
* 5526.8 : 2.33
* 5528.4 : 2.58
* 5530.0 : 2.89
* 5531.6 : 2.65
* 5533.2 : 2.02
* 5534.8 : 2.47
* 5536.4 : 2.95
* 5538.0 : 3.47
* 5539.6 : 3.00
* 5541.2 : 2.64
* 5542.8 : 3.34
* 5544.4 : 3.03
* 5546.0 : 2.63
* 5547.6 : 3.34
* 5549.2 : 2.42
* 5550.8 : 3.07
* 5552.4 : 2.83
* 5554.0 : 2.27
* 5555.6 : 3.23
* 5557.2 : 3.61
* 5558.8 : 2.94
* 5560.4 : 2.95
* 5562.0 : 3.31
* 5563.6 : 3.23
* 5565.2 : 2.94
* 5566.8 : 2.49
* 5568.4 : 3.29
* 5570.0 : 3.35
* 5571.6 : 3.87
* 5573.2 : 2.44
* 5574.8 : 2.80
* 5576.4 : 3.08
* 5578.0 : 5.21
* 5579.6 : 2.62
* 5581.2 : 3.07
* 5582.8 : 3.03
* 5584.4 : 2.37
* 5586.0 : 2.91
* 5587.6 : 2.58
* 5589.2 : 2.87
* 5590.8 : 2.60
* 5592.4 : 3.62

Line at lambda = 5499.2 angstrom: Hbeta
